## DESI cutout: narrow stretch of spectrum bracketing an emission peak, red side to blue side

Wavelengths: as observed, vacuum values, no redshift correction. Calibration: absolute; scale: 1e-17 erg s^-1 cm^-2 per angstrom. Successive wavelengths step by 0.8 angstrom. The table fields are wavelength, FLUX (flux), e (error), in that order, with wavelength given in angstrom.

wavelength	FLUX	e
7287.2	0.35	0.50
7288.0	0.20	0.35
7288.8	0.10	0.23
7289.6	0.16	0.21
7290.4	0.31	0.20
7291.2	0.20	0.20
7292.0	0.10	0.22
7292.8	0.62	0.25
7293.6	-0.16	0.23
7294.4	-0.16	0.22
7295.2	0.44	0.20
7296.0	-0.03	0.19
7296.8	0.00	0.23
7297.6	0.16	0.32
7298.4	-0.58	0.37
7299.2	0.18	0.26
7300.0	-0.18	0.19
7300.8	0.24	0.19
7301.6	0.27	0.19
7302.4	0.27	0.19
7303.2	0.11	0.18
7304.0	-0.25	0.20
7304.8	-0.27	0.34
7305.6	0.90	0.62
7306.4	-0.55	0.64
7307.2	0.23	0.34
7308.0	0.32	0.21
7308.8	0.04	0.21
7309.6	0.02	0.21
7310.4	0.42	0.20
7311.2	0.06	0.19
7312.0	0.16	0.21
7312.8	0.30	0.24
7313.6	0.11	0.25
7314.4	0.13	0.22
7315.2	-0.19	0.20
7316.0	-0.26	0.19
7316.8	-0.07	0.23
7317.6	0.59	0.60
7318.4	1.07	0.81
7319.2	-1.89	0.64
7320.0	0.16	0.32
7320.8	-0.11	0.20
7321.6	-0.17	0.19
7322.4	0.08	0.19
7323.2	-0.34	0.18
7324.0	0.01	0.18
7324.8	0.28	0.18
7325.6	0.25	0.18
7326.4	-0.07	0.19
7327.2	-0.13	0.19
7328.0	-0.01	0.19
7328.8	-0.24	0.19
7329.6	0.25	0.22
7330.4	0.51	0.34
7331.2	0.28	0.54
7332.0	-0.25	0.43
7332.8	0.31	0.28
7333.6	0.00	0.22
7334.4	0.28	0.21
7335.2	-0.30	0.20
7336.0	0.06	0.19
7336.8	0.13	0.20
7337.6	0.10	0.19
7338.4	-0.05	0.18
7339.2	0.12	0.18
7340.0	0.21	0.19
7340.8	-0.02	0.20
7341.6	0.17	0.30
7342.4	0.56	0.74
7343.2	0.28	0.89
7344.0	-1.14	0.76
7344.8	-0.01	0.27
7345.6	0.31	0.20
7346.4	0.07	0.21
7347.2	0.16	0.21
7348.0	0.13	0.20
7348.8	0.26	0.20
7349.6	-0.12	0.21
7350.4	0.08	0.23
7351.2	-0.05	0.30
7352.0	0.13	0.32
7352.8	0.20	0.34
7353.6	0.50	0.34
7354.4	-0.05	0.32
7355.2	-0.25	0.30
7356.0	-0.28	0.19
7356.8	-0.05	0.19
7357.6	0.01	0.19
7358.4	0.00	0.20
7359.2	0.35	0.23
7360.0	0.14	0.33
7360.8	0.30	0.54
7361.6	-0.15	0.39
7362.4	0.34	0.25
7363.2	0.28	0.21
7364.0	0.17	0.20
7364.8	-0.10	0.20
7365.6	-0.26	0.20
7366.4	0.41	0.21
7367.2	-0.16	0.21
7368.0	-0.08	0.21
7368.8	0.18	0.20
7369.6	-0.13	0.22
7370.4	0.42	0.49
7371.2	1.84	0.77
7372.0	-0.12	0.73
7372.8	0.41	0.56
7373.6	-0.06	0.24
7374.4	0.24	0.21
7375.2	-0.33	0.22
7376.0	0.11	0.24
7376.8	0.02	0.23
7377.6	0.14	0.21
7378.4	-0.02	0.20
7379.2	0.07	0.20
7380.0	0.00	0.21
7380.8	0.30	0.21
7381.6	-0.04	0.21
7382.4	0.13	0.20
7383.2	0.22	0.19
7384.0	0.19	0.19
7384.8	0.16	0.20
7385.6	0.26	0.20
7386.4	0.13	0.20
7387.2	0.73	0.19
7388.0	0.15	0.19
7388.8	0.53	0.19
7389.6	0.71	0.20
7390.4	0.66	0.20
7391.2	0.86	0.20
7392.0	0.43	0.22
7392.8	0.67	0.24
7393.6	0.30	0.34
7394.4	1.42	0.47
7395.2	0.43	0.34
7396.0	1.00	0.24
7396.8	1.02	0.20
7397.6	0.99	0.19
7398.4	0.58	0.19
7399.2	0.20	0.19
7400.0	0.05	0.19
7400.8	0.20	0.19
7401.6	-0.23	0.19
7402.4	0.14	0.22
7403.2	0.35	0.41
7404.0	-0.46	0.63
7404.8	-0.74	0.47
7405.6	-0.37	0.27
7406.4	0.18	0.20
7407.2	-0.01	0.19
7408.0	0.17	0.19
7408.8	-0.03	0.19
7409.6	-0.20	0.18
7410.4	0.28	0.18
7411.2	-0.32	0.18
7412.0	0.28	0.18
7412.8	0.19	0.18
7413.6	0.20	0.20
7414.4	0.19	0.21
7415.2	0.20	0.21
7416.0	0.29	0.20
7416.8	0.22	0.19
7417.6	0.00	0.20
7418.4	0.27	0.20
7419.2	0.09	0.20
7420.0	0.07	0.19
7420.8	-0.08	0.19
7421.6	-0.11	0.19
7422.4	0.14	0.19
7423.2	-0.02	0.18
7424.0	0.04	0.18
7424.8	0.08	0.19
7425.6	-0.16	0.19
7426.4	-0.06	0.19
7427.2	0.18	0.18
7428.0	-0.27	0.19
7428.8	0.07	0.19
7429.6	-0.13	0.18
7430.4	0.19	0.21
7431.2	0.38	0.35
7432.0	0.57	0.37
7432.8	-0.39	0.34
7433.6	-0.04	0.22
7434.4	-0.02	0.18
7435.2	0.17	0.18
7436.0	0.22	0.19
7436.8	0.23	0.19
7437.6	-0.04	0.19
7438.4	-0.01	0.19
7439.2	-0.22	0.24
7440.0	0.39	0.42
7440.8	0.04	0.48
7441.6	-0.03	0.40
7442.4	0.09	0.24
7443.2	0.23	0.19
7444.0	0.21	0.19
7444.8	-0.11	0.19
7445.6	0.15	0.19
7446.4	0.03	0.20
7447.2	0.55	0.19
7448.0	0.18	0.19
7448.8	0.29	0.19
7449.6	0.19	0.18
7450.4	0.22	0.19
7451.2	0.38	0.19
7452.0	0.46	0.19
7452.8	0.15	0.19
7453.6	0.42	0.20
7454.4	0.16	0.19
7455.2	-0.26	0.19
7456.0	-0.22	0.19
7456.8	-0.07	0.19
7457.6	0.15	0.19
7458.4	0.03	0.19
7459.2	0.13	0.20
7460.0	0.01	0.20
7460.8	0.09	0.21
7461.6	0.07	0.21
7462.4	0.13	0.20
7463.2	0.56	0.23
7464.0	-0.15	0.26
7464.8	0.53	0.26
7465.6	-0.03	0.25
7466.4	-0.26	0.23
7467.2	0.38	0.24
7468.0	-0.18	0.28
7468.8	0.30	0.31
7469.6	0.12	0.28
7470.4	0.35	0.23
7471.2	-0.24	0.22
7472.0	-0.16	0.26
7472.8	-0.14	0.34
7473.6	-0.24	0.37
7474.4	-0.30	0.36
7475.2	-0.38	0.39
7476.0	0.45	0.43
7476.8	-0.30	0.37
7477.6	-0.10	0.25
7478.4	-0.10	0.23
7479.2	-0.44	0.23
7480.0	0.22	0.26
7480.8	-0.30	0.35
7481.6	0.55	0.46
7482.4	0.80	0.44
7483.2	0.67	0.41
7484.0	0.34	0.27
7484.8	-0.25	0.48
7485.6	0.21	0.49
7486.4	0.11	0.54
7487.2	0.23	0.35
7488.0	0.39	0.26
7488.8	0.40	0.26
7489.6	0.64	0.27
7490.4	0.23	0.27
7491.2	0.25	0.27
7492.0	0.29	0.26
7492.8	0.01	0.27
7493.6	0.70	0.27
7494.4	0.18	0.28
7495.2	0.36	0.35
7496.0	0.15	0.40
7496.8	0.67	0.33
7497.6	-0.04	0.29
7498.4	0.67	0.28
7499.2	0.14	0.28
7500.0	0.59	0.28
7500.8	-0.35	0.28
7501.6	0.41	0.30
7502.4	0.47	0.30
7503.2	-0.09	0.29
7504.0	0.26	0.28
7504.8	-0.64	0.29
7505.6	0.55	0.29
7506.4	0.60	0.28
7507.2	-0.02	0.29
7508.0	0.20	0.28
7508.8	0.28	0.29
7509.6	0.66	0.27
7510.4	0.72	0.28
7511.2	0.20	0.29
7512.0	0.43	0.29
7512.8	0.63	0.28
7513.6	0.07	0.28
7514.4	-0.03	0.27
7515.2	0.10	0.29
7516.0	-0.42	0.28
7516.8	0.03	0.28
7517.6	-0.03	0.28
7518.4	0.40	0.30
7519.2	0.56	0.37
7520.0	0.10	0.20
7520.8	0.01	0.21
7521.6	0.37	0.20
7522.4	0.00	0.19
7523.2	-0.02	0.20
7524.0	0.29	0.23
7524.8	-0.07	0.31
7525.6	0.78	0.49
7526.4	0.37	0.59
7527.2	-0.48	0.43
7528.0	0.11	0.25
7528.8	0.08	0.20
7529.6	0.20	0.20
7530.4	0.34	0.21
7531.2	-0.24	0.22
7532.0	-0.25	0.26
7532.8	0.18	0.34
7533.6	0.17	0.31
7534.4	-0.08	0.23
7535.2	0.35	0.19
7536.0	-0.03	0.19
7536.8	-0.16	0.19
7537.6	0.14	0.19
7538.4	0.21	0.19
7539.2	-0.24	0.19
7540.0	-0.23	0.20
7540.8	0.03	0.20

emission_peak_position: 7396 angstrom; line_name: [O II]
